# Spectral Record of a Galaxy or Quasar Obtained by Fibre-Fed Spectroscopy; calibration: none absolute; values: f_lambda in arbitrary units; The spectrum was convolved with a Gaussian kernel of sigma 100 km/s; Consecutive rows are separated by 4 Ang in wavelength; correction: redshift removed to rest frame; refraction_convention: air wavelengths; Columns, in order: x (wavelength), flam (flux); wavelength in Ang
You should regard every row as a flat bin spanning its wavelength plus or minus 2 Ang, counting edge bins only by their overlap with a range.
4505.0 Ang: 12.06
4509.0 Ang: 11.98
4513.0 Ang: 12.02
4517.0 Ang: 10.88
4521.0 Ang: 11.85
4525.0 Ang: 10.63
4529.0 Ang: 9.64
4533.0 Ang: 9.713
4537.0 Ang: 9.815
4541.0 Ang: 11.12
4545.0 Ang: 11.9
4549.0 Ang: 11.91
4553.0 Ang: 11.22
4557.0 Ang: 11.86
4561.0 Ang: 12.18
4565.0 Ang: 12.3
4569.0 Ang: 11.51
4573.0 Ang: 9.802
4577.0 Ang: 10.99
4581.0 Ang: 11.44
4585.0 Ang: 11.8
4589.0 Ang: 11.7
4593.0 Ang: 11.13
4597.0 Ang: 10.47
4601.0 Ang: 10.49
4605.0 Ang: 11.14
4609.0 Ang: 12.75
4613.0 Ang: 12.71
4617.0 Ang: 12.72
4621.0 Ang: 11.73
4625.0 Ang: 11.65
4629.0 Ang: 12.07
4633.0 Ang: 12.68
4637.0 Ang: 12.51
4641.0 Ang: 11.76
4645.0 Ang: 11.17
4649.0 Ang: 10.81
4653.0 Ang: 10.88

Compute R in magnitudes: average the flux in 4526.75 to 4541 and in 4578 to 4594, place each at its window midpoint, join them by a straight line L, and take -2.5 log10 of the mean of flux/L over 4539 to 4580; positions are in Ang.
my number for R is -0.08 mag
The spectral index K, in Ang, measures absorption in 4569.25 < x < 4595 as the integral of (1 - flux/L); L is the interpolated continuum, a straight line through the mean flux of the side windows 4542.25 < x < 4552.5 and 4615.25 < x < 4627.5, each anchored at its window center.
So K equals 1.5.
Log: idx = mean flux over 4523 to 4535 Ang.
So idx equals 9.99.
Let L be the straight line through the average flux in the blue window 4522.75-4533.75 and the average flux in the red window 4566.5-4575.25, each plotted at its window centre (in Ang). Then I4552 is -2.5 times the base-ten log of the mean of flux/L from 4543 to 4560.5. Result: -0.13 mag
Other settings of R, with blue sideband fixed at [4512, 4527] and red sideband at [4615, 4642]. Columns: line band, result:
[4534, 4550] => 0.04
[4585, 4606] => 0.08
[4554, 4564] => -0.03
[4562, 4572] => 0.00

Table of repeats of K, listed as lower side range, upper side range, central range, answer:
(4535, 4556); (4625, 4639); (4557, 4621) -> 1.1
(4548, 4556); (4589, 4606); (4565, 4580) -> 0.3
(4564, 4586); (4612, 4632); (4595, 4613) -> 0.7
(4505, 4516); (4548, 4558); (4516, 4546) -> 2.9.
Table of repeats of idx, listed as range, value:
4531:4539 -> 9.76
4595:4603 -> 10.5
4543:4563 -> 11.8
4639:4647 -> 11.5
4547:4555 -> 11.6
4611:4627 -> 12.2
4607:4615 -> 12.7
